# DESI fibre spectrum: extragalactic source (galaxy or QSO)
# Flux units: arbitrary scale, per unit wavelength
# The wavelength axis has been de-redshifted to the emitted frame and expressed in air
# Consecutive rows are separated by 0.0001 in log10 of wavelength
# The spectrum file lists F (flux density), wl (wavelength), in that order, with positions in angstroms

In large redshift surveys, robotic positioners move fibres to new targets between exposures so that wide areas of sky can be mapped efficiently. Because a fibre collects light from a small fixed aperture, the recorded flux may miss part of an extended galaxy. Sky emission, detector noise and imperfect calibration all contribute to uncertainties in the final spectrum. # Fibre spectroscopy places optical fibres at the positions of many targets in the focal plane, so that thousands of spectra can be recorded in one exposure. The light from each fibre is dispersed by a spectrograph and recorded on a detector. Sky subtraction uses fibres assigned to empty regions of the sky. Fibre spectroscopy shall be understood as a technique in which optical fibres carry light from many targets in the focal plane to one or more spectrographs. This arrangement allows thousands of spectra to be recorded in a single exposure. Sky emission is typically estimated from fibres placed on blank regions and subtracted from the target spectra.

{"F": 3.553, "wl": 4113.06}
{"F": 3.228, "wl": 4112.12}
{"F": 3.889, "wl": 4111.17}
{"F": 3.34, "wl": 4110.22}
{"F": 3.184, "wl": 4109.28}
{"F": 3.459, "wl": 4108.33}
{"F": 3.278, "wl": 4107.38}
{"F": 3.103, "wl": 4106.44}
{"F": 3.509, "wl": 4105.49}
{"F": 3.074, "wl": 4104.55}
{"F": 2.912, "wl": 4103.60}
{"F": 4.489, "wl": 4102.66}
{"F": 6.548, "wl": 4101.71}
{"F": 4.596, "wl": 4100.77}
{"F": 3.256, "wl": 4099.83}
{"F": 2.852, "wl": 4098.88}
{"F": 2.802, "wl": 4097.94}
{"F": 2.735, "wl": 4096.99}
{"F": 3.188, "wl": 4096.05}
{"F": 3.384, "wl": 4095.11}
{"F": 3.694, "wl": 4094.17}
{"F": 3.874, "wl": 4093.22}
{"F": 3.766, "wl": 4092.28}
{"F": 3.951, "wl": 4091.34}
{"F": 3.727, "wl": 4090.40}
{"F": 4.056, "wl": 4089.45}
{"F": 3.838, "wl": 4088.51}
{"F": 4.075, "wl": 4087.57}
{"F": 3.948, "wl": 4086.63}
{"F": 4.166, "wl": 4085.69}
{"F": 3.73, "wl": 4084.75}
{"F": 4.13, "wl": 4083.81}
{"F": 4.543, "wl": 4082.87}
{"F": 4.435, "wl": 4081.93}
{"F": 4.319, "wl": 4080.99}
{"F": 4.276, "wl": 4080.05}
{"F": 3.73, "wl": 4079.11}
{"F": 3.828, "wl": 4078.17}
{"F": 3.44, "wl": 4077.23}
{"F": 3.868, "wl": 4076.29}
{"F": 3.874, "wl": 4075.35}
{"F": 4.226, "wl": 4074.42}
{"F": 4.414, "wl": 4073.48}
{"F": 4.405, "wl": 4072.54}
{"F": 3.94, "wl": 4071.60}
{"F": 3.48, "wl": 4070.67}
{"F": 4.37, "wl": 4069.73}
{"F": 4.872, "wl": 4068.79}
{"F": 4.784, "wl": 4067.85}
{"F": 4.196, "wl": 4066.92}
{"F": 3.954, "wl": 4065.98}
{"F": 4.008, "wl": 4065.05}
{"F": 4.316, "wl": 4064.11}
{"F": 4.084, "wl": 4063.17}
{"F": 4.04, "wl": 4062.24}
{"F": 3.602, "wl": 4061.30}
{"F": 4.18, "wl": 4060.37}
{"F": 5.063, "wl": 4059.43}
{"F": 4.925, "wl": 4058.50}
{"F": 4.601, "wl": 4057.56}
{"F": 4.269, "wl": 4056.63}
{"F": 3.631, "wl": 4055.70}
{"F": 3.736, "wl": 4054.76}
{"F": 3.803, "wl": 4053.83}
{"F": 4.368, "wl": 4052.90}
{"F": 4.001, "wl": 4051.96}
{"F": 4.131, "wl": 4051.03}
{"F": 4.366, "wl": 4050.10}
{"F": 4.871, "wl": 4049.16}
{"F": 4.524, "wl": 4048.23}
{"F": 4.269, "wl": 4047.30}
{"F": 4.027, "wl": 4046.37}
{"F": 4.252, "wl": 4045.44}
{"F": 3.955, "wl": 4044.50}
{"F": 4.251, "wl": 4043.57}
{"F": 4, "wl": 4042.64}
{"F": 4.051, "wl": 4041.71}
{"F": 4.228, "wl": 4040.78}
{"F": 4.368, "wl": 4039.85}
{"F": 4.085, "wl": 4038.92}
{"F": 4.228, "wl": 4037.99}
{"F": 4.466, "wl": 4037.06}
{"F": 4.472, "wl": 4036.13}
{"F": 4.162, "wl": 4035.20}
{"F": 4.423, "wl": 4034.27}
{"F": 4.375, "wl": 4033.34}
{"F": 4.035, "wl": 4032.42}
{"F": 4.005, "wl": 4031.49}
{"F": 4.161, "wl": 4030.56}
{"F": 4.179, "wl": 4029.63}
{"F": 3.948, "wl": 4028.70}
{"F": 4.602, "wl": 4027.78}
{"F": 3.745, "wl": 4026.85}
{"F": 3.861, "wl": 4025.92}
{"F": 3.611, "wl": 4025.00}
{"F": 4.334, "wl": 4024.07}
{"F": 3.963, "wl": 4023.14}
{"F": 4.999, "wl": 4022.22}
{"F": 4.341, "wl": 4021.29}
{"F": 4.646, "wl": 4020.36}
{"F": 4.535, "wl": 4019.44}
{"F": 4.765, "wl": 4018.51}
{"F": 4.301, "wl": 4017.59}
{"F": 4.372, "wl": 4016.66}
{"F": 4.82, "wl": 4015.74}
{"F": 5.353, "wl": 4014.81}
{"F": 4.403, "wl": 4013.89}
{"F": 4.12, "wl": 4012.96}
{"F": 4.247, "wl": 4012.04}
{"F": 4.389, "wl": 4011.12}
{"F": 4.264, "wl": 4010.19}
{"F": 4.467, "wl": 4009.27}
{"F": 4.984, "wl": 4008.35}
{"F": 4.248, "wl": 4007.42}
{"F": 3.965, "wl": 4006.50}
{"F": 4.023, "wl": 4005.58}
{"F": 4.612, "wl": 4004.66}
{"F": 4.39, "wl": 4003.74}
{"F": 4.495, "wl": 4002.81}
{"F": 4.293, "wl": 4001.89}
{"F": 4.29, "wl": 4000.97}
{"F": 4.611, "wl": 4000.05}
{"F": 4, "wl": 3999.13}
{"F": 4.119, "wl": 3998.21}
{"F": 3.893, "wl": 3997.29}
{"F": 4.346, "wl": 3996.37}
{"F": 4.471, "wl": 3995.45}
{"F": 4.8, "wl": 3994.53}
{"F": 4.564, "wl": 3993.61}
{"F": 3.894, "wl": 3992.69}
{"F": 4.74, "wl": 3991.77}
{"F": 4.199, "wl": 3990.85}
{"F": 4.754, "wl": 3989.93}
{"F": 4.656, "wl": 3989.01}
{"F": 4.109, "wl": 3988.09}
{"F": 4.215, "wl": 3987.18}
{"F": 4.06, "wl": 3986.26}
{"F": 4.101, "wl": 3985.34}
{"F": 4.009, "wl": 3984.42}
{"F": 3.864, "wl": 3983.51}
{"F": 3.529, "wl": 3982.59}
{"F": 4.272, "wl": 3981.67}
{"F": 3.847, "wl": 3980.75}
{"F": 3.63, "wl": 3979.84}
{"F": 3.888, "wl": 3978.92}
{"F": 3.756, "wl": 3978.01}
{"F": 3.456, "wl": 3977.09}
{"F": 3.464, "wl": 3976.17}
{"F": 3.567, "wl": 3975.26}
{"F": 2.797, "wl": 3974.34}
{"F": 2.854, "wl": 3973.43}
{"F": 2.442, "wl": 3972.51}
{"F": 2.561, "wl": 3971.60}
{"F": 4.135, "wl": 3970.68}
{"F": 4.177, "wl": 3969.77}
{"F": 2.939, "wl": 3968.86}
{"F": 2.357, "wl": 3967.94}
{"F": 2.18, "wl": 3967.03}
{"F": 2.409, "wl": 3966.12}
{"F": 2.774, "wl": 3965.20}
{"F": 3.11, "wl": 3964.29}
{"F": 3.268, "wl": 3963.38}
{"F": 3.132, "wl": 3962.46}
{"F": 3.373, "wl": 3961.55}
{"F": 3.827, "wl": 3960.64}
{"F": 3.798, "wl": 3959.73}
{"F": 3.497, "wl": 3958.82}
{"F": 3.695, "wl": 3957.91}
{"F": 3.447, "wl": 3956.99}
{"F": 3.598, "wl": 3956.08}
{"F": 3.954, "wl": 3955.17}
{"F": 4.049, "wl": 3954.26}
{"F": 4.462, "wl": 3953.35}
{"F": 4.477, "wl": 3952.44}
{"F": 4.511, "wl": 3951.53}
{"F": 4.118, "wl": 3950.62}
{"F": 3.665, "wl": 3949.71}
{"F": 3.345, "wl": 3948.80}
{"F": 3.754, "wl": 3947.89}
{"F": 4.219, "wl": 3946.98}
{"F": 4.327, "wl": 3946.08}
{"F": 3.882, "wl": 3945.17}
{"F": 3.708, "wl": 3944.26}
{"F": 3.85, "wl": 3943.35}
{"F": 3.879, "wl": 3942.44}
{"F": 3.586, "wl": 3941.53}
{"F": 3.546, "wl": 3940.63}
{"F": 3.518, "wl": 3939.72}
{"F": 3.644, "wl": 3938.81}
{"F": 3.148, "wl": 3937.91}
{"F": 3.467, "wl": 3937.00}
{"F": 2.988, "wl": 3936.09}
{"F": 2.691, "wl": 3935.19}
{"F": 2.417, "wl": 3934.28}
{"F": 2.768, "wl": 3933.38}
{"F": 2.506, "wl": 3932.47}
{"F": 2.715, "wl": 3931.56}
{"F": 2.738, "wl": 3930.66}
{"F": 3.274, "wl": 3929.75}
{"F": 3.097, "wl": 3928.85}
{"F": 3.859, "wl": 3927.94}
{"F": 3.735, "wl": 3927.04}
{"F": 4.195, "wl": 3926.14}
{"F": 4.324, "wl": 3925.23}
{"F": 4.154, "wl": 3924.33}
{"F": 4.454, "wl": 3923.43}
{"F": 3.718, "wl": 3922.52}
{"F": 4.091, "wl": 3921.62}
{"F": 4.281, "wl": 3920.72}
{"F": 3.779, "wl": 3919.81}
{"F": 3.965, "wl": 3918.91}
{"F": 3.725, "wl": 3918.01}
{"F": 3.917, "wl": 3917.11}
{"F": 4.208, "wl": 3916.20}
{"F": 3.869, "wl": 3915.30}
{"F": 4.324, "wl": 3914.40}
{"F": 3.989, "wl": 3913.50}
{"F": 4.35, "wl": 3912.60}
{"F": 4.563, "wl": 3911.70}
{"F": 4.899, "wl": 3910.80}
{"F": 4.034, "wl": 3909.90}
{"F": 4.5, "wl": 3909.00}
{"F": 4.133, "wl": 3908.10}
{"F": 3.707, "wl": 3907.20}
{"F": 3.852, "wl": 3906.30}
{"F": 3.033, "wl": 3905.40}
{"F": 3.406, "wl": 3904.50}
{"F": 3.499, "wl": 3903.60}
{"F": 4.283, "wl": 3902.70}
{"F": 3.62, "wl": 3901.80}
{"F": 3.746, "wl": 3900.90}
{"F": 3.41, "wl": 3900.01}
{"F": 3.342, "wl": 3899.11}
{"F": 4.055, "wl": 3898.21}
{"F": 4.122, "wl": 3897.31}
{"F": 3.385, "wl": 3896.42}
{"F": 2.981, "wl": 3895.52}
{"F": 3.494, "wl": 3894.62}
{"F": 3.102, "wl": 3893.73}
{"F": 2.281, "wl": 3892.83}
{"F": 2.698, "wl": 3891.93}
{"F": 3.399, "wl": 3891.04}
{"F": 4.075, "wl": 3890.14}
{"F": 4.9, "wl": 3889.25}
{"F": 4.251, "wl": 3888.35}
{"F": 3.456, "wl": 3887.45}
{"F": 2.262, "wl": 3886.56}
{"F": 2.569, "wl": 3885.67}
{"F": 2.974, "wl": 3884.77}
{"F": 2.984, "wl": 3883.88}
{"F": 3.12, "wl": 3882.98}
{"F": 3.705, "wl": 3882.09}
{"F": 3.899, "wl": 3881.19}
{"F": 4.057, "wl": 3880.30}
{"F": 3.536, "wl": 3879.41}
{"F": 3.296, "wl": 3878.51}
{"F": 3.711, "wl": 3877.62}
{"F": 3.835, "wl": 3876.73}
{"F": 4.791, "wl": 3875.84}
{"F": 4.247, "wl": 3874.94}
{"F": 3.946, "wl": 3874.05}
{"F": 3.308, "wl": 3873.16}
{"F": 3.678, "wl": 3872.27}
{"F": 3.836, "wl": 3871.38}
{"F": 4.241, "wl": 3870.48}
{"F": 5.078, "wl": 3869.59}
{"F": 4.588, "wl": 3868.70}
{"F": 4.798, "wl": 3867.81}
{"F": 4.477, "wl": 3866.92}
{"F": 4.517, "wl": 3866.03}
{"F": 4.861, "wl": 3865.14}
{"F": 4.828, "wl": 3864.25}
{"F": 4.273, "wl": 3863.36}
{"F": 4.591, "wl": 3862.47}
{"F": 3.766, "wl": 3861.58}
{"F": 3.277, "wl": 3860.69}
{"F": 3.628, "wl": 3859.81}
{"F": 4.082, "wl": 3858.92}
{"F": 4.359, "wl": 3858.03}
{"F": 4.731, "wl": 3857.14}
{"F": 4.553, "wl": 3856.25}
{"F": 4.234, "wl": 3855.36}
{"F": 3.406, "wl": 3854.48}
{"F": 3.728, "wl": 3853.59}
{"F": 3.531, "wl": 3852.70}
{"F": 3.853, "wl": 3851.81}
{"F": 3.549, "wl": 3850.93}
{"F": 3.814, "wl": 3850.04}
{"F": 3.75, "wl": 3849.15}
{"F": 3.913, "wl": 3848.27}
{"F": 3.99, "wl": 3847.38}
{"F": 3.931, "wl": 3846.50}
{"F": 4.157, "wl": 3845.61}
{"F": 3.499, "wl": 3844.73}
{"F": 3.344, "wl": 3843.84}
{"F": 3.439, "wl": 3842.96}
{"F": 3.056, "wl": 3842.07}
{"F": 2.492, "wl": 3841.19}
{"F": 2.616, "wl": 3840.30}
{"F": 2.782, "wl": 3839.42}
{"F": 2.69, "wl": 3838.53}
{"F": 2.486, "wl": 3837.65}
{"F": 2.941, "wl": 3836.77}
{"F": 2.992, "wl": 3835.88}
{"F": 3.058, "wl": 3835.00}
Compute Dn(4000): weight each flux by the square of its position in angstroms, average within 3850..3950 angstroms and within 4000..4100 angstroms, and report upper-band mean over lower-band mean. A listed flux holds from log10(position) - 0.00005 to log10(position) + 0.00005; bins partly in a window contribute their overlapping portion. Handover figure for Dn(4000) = 1.2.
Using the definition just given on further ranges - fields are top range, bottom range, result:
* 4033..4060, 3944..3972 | 1.25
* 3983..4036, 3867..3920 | 1.21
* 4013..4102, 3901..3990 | 1.19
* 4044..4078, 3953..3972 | 1.31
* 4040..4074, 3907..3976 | 1.24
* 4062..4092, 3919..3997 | 1.18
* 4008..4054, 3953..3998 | 1.20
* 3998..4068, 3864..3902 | 1.23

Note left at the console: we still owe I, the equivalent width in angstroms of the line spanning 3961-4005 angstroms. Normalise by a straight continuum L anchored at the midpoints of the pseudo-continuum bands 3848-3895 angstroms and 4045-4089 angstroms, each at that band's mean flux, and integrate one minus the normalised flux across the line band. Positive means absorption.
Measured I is 2.8 angstroms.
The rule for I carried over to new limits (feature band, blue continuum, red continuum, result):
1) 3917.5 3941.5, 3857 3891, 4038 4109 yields 2.8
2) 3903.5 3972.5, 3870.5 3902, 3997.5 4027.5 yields 4.2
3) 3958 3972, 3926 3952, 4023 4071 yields 1.8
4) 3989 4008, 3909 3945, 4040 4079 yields -1.9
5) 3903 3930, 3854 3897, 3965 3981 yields -3.1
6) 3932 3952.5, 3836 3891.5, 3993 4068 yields 2.4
